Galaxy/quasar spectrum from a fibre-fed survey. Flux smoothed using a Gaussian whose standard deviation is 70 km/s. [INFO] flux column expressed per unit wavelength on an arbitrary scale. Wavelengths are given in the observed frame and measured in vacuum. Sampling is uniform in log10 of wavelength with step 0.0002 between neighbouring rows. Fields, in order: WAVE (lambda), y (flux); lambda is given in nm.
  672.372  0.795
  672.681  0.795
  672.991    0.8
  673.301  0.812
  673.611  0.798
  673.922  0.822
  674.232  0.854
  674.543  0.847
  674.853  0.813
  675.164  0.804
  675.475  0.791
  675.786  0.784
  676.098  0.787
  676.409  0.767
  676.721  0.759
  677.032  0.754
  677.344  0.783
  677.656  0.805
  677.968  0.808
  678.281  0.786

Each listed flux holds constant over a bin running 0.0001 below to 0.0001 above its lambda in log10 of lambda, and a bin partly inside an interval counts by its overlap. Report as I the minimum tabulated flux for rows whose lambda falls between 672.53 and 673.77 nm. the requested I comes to 0.795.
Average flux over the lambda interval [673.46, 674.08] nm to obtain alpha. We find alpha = 0.81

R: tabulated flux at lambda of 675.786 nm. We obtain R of 0.784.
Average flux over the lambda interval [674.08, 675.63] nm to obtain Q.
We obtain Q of 0.822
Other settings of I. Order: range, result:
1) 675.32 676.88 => 0.759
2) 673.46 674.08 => 0.798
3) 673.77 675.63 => 0.791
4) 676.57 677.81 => 0.754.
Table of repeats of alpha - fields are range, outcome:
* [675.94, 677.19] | 0.767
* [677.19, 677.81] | 0.794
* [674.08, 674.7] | 0.851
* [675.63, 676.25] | 0.785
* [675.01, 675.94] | 0.793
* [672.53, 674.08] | 0.805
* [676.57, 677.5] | 0.766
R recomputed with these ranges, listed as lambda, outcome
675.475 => 0.791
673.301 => 0.812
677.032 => 0.754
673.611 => 0.798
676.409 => 0.767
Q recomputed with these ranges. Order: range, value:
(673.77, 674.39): 0.838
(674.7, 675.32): 0.808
